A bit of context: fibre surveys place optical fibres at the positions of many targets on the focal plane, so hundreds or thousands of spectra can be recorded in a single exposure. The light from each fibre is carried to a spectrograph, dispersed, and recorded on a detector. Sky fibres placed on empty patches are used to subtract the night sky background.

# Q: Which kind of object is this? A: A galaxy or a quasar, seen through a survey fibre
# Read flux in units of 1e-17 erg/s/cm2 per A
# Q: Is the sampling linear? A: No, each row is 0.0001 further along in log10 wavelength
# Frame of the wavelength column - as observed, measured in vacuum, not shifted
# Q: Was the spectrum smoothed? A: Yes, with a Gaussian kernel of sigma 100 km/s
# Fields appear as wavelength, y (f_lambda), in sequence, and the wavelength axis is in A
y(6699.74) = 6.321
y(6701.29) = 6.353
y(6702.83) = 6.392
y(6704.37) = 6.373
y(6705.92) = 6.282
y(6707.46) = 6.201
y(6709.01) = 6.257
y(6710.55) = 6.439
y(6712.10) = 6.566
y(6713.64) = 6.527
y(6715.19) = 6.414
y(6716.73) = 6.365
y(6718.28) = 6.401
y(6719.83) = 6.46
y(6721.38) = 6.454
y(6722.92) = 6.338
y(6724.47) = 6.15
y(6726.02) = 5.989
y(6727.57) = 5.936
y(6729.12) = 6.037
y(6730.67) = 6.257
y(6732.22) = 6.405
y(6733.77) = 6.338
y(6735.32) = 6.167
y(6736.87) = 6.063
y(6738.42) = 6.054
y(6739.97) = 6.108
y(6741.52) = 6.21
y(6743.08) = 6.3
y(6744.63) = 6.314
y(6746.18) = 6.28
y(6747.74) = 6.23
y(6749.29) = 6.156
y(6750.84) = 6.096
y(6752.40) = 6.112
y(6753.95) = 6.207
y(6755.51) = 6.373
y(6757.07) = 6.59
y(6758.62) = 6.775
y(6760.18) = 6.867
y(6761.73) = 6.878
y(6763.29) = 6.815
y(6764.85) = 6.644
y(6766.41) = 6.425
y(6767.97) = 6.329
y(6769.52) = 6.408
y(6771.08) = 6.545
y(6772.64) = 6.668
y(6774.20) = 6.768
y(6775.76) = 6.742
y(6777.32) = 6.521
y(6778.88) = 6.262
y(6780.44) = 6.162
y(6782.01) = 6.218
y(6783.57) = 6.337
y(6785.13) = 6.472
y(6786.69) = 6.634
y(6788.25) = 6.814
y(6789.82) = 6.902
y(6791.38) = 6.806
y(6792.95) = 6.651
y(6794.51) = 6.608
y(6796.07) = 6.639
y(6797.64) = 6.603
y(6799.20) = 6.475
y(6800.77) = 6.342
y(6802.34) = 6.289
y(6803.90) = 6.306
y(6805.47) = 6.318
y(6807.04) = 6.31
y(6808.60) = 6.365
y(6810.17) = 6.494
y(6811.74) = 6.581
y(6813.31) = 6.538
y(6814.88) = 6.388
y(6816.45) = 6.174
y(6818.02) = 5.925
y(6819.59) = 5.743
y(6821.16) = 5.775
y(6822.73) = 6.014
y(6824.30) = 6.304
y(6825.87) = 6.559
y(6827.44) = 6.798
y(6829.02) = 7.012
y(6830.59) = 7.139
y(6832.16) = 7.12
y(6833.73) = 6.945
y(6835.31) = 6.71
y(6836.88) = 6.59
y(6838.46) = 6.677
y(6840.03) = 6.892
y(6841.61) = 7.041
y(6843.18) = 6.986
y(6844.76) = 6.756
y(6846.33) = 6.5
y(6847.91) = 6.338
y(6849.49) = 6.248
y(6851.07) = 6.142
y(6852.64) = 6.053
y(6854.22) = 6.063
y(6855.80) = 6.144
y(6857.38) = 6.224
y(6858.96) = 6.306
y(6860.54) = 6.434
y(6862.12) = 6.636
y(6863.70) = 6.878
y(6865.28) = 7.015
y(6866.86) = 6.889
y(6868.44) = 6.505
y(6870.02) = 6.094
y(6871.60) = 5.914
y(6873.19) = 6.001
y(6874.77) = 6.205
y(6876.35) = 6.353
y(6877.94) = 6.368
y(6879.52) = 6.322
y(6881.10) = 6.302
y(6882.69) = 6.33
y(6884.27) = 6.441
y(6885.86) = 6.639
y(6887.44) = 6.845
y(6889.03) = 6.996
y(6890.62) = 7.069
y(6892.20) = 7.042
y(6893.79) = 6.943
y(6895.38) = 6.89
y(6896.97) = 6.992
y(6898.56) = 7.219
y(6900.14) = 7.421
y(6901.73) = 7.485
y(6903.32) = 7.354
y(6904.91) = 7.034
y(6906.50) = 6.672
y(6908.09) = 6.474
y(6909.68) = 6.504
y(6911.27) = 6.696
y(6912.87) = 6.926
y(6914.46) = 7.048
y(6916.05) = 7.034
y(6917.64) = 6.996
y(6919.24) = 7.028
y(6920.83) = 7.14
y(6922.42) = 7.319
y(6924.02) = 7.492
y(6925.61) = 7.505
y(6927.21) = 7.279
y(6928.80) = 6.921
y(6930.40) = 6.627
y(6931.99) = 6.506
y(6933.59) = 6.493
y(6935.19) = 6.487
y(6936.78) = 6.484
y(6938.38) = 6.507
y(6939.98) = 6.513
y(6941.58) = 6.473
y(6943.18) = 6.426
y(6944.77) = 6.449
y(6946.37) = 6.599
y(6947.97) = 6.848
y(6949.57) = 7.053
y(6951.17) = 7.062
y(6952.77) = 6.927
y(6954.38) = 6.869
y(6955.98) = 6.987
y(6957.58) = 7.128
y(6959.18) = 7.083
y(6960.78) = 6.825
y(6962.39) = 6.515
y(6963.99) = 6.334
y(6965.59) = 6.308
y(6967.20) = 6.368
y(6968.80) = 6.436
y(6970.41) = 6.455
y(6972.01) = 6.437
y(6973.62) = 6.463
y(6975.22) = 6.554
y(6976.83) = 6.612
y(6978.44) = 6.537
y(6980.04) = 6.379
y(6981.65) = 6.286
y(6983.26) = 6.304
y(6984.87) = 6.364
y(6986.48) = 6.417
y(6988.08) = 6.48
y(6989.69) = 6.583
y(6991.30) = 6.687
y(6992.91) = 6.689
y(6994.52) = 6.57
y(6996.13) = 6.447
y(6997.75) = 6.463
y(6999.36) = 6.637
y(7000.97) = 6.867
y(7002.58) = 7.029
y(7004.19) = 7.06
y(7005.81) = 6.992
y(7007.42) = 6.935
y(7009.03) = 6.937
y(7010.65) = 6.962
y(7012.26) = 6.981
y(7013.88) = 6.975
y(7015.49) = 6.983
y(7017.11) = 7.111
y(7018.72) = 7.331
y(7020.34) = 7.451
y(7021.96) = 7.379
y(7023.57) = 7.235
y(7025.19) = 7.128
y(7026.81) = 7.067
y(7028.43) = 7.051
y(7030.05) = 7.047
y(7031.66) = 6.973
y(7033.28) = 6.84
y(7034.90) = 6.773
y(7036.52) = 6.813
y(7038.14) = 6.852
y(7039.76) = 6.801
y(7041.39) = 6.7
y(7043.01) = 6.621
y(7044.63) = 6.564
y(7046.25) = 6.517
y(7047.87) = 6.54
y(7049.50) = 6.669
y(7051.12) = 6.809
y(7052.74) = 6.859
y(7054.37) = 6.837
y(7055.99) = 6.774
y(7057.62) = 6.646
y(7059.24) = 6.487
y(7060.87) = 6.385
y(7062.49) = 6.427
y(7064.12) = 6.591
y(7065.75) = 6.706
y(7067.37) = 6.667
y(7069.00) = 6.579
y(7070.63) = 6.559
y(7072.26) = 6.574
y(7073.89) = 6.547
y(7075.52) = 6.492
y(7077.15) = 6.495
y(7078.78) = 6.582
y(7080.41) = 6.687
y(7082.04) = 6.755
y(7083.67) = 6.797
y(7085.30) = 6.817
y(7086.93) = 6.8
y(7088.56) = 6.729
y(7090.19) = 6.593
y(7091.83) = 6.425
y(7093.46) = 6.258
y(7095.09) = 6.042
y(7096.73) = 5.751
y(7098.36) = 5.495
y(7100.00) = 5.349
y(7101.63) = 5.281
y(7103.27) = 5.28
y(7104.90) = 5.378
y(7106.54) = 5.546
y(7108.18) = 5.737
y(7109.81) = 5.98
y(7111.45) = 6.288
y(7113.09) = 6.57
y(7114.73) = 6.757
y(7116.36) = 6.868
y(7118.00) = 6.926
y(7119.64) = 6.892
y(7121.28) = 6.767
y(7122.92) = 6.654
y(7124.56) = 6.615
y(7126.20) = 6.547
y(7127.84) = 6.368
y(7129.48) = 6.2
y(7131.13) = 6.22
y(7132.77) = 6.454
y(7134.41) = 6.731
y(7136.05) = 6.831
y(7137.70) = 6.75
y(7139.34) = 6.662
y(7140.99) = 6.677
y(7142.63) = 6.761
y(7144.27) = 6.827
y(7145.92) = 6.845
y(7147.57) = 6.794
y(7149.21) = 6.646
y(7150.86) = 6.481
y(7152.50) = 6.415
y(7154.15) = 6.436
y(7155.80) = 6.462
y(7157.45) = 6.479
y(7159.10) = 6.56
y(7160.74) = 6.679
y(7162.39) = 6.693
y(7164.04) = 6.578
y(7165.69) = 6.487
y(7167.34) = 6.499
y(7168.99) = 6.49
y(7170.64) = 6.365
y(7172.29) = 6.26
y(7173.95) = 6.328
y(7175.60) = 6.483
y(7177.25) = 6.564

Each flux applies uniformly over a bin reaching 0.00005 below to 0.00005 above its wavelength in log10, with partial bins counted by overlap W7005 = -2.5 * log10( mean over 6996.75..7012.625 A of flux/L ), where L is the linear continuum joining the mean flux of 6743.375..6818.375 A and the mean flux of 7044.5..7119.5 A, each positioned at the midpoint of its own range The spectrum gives -0.07 mag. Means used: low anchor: 6.47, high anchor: 6.4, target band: 6.88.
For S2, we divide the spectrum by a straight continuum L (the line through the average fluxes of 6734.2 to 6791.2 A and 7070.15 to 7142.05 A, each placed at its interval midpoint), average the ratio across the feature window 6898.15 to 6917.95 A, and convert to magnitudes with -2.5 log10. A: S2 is -0.09 mag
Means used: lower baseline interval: 6.43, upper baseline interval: 6.38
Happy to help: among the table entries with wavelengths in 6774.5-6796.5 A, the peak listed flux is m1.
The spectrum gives 6.902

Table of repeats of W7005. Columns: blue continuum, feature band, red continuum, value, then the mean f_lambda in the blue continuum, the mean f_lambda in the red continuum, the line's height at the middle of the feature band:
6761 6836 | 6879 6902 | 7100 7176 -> -0.060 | 6.51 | 6.44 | 6.49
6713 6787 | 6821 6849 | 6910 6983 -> -0.027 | 6.37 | 6.74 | 6.53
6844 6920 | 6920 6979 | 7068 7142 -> -0.027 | 6.64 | 6.39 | 6.56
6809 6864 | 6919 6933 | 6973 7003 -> -0.091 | 6.48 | 6.54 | 6.52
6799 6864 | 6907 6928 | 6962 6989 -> -0.095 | 6.46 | 6.43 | 6.44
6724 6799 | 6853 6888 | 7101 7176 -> 0.005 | 6.42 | 6.45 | 6.43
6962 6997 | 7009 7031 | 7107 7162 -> -0.101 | 6.46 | 6.57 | 6.49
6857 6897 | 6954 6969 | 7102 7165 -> -0.027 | 6.56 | 6.48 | 6.53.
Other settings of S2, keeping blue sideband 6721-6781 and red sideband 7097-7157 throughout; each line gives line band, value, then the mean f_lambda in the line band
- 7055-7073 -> -0.04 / 6.58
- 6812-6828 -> 0.02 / 6.23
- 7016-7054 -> -0.09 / 6.92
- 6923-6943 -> -0.07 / 6.77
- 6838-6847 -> -0.08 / 6.82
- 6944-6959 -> -0.09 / 6.89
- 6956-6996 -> -0.03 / 6.54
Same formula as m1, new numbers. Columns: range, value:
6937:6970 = 7.128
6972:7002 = 6.867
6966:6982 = 6.612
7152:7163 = 6.693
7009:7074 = 7.451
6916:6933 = 7.505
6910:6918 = 7.048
